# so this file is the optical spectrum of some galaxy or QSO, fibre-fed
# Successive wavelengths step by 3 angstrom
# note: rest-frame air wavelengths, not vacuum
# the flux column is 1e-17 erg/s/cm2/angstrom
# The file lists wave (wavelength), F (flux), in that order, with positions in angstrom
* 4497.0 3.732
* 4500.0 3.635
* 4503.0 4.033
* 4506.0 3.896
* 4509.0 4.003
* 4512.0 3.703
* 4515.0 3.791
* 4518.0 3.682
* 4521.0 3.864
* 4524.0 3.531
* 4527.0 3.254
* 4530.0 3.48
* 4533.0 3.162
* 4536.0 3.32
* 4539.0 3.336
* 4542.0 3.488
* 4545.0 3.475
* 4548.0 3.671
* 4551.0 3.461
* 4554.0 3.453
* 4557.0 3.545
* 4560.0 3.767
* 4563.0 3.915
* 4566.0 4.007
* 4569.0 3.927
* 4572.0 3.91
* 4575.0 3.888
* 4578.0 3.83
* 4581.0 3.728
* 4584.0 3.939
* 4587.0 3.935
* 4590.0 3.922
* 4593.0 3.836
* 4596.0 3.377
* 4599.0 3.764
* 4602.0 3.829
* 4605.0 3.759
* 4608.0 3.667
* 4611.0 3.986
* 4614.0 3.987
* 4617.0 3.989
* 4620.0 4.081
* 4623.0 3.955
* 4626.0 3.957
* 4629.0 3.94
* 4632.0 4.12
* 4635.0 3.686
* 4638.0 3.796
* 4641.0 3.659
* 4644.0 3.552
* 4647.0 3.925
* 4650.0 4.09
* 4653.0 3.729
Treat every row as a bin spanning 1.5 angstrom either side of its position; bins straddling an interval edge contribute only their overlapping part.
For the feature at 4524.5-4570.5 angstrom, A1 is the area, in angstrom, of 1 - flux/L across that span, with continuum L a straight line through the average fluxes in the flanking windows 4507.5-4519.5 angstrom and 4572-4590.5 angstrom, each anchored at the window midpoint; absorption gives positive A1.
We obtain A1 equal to 3.4 angstrom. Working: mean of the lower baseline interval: 3.79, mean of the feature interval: 3.55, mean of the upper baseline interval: 3.87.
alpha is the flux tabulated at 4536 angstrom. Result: 3.32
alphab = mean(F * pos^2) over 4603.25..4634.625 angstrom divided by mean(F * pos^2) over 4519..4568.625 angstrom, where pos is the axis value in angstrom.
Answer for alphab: 1.14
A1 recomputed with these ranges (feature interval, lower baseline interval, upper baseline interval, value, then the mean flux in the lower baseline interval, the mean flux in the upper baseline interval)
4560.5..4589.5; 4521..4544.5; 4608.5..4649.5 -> -2.2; 3.4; 3.89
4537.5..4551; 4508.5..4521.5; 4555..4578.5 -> 1.2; 3.79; 3.84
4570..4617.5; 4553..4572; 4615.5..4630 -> 0.7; 3.79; 3.99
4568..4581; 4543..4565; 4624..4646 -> -0.7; 3.62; 3.82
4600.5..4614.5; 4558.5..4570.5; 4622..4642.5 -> 0.2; 3.9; 3.87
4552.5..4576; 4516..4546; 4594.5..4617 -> -1.3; 3.46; 3.78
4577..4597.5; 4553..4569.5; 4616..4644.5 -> 0.1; 3.77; 3.88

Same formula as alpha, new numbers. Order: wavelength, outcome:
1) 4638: 3.796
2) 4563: 3.915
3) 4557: 3.545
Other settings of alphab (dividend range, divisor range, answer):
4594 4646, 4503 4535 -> 1.10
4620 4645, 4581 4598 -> 1.03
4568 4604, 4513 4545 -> 1.12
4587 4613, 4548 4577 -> 1.02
